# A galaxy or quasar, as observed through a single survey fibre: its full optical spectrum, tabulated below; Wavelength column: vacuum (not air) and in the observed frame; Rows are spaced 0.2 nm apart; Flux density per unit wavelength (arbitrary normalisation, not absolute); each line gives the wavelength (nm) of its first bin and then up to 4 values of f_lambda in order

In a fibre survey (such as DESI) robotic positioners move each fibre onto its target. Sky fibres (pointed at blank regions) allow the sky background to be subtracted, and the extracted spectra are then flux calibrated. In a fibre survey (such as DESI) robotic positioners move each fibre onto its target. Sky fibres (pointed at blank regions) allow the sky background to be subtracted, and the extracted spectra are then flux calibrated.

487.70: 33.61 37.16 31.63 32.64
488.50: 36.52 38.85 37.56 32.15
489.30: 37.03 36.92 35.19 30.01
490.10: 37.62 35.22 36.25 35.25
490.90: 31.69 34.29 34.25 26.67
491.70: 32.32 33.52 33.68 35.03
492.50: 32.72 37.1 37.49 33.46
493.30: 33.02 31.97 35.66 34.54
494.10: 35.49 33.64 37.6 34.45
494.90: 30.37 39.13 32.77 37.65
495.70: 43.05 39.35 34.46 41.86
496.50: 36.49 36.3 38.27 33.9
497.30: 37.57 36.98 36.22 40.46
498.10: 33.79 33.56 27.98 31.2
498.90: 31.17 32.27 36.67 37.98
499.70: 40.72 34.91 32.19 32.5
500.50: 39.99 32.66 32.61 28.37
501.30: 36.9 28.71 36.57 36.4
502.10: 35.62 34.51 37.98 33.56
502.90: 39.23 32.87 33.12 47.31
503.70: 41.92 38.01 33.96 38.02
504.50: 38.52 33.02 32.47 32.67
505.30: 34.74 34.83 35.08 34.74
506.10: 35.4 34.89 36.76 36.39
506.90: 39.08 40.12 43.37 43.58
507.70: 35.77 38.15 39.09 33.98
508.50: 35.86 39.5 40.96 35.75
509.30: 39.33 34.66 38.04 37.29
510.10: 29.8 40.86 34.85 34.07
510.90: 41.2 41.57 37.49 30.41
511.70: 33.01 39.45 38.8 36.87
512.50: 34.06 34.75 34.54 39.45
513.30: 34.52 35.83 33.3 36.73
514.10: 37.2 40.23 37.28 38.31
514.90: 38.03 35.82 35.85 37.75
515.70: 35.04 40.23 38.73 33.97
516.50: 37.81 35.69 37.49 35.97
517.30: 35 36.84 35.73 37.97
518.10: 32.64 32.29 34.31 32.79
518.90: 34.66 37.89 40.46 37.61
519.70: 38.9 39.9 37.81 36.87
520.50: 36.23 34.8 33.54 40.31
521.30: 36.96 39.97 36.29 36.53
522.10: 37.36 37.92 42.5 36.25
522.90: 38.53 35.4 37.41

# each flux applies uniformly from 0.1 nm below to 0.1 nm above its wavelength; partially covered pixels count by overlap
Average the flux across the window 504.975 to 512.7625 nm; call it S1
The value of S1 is 36.8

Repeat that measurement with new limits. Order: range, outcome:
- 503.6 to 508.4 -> 36.9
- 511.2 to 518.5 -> 36.2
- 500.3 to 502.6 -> 34.5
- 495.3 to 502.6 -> 35.5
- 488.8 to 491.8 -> 34.2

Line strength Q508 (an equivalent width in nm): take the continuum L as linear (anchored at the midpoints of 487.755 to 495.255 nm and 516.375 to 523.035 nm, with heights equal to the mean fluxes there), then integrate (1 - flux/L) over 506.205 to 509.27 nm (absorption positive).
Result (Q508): -0.21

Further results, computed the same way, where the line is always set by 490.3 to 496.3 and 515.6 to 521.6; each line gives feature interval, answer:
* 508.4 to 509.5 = -0.062 nm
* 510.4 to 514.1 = -0.002 nm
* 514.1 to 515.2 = -0.046 nm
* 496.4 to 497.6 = -0.051 nm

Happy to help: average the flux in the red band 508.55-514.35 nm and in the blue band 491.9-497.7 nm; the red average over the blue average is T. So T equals 1.0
